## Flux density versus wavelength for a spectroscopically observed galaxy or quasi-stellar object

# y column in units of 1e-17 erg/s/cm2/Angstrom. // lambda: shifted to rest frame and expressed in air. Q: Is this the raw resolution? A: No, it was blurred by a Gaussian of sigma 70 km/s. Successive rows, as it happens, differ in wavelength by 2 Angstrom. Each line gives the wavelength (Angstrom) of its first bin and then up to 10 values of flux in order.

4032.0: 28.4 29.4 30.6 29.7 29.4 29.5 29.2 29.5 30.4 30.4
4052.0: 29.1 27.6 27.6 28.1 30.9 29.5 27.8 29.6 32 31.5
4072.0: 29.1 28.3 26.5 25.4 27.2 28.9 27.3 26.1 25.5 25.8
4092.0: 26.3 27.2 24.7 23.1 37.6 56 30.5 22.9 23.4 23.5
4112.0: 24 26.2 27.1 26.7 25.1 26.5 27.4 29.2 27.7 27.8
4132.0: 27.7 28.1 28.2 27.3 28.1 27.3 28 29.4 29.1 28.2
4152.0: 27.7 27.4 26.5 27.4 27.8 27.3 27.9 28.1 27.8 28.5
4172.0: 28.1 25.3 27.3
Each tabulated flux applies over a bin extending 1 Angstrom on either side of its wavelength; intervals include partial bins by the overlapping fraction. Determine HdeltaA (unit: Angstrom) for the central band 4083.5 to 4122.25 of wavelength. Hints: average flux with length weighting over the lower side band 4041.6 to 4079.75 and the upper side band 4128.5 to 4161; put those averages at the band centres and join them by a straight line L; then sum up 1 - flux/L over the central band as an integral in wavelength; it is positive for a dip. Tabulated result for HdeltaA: 0.86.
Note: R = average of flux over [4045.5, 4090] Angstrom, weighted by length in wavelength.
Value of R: 28.5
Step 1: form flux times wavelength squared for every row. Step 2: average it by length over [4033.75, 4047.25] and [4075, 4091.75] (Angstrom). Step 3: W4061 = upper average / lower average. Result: 0.92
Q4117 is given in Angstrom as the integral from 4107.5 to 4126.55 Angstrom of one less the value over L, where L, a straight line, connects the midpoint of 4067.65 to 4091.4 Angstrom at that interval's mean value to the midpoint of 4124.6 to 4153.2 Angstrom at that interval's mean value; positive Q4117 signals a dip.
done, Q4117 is 1.4 Angstrom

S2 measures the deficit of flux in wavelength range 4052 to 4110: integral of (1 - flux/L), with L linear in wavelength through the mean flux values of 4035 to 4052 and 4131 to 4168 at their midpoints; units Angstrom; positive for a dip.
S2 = 0.8 Angstrom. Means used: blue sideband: 29.8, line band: 28.7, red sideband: 27.9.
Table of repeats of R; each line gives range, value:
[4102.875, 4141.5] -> 26.8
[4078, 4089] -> 26.9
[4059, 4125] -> 28.2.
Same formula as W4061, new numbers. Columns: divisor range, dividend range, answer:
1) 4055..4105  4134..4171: 0.99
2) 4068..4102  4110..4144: 0.97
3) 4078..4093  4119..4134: 1.05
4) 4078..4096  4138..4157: 1.08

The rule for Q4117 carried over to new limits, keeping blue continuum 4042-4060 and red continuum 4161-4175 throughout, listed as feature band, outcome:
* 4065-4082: 0.1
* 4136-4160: 0.0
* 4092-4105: -1.9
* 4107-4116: 1.2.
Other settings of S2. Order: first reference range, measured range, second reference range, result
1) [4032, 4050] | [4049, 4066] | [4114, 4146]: 0.2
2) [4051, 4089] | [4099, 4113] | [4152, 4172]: -1.5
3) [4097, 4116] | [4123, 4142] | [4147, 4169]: 0.5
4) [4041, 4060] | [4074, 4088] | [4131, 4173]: 0.9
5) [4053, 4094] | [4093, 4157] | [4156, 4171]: -0.6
